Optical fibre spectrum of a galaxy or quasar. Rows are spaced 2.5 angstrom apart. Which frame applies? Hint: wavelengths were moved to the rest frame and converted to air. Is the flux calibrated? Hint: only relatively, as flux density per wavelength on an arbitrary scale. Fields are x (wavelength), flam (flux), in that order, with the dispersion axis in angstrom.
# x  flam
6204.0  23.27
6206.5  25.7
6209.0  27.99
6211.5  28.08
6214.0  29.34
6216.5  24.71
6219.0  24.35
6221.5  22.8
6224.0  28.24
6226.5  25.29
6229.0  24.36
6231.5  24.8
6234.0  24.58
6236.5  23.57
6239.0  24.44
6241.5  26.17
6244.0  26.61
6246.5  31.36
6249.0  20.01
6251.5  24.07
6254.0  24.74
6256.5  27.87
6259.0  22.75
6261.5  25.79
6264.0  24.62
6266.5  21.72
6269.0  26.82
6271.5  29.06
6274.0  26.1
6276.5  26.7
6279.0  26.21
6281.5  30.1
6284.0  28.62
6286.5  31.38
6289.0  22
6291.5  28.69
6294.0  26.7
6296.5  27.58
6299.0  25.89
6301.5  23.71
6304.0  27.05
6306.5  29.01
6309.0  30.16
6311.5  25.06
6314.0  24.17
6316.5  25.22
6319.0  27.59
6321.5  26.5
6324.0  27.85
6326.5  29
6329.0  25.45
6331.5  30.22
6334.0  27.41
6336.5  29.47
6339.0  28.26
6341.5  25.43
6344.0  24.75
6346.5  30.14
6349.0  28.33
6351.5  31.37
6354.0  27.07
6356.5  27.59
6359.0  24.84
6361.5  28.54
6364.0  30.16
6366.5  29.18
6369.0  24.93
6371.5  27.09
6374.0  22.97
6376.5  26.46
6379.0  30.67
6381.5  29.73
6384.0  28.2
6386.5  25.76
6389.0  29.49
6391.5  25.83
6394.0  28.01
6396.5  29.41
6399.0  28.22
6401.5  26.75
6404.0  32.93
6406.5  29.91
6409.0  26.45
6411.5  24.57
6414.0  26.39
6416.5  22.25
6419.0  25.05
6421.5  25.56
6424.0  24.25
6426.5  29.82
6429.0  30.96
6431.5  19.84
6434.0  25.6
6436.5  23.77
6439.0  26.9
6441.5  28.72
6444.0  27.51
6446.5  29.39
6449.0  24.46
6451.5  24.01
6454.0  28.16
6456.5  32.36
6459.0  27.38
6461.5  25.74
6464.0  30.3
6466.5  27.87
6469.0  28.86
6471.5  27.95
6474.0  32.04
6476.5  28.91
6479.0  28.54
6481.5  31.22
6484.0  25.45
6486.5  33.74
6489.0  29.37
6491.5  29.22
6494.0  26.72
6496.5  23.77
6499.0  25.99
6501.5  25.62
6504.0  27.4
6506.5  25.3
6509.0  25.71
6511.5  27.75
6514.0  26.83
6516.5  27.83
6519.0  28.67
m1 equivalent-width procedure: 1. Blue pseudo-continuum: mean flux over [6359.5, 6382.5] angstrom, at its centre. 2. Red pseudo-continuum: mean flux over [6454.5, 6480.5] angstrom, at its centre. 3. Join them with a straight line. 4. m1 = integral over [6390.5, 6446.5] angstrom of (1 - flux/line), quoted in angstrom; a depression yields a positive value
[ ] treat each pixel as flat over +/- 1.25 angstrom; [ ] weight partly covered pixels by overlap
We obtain 2.9 angstrom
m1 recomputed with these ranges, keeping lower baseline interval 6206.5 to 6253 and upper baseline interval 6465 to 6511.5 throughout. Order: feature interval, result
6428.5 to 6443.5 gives 0.93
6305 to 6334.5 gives -0.97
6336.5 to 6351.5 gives -0.69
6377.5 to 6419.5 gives -0.79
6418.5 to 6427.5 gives 0.40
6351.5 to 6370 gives -0.66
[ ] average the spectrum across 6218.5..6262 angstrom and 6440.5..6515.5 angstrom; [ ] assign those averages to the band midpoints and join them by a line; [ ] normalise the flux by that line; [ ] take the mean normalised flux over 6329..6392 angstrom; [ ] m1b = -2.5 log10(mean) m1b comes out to -0.049 mag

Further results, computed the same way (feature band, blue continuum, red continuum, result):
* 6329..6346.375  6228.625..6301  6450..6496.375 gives -0.028 mag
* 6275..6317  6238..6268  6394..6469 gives -0.060 mag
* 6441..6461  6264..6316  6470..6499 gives 0.028 mag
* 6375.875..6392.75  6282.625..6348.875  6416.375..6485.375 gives -0.031 mag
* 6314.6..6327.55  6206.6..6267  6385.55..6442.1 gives -0.041 mag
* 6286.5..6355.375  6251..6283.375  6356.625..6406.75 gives -0.015 mag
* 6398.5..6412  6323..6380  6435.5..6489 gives -0.013 mag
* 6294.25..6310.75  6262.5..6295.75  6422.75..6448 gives -0.013 mag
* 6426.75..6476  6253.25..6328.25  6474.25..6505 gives 0.012 mag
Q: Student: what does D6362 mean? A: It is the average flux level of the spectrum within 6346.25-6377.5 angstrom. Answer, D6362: 27.5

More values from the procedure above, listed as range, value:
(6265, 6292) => 27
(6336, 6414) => 27.8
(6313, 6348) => 27.3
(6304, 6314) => 27.5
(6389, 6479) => 27.4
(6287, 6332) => 26.8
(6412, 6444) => 25.8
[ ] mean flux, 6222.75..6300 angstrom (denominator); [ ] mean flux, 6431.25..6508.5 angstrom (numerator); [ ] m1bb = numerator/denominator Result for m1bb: 1.06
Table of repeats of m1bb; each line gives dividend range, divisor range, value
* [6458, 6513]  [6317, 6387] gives 1.01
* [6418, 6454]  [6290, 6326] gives 0.98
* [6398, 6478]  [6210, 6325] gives 1.04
